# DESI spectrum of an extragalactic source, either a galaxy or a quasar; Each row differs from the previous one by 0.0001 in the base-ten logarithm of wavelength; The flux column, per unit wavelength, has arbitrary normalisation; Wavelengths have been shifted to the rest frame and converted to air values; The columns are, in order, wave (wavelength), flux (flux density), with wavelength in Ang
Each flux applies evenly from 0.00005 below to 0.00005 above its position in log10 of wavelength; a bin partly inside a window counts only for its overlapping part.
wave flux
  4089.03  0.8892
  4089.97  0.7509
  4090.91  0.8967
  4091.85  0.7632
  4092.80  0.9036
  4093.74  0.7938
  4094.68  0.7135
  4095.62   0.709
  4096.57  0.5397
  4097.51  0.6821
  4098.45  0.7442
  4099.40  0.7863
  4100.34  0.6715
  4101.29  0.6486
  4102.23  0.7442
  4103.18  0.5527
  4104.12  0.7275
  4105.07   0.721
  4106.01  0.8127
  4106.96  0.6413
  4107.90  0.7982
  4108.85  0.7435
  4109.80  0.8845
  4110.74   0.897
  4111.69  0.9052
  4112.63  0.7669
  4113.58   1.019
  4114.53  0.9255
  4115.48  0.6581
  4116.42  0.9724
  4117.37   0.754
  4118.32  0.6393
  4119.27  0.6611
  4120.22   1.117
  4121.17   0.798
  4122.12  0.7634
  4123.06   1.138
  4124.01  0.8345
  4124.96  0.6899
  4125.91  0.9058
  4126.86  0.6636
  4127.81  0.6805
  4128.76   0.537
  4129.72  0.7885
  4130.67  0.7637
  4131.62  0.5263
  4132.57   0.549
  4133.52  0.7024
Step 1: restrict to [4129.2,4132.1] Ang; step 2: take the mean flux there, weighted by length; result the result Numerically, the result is 0.689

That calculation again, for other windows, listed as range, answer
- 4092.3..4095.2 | 0.802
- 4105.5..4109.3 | 0.749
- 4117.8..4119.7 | 0.651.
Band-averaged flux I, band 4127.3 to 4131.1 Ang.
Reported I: 0.69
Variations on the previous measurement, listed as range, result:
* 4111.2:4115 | 0.904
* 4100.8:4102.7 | 0.696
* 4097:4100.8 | 0.72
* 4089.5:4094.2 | 0.822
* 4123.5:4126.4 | 0.813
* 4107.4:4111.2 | 0.83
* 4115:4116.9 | 0.817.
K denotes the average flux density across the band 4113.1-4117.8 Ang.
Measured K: 0.866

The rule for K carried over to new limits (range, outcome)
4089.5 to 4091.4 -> 0.825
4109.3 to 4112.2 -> 0.894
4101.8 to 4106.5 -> 0.71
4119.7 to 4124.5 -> 0.928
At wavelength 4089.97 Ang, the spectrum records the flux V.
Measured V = 0.7509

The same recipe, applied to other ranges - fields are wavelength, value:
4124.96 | 0.6899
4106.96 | 0.6413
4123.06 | 1.138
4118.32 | 0.6393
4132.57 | 0.549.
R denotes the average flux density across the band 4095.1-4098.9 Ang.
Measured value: 0.669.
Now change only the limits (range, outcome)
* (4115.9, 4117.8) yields 0.862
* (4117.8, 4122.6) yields 0.797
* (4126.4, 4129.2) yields 0.628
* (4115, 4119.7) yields 0.738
